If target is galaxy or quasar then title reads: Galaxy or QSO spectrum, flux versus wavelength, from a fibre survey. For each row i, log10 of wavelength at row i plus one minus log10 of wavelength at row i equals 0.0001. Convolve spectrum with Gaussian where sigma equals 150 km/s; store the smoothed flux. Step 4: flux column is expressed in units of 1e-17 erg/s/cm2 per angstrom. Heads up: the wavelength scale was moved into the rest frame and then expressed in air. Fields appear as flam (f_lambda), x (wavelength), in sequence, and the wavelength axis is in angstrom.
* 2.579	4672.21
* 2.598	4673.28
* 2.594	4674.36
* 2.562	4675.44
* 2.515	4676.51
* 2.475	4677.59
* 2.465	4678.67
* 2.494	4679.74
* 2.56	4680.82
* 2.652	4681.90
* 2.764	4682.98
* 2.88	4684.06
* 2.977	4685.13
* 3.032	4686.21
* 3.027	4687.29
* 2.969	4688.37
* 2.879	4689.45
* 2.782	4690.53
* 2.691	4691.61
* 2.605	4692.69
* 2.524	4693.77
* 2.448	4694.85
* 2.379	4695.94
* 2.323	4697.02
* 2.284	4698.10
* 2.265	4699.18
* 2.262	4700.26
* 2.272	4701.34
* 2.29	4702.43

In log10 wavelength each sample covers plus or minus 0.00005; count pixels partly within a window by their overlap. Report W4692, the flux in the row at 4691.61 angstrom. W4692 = 2.691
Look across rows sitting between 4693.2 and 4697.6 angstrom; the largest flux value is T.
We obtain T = 2.524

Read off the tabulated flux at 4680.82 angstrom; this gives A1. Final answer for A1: 2.56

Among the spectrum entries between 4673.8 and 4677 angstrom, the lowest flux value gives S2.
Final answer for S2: 2.515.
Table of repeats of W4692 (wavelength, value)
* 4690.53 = 2.782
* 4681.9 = 2.652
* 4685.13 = 2.977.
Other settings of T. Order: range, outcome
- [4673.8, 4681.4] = 2.594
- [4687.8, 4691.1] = 2.969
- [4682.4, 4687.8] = 3.032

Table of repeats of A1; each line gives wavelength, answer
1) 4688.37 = 2.969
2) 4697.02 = 2.323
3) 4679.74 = 2.494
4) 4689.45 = 2.879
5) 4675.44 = 2.562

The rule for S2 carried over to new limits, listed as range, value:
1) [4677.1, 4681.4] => 2.465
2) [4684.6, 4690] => 2.879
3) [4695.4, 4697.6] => 2.323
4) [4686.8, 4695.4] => 2.448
